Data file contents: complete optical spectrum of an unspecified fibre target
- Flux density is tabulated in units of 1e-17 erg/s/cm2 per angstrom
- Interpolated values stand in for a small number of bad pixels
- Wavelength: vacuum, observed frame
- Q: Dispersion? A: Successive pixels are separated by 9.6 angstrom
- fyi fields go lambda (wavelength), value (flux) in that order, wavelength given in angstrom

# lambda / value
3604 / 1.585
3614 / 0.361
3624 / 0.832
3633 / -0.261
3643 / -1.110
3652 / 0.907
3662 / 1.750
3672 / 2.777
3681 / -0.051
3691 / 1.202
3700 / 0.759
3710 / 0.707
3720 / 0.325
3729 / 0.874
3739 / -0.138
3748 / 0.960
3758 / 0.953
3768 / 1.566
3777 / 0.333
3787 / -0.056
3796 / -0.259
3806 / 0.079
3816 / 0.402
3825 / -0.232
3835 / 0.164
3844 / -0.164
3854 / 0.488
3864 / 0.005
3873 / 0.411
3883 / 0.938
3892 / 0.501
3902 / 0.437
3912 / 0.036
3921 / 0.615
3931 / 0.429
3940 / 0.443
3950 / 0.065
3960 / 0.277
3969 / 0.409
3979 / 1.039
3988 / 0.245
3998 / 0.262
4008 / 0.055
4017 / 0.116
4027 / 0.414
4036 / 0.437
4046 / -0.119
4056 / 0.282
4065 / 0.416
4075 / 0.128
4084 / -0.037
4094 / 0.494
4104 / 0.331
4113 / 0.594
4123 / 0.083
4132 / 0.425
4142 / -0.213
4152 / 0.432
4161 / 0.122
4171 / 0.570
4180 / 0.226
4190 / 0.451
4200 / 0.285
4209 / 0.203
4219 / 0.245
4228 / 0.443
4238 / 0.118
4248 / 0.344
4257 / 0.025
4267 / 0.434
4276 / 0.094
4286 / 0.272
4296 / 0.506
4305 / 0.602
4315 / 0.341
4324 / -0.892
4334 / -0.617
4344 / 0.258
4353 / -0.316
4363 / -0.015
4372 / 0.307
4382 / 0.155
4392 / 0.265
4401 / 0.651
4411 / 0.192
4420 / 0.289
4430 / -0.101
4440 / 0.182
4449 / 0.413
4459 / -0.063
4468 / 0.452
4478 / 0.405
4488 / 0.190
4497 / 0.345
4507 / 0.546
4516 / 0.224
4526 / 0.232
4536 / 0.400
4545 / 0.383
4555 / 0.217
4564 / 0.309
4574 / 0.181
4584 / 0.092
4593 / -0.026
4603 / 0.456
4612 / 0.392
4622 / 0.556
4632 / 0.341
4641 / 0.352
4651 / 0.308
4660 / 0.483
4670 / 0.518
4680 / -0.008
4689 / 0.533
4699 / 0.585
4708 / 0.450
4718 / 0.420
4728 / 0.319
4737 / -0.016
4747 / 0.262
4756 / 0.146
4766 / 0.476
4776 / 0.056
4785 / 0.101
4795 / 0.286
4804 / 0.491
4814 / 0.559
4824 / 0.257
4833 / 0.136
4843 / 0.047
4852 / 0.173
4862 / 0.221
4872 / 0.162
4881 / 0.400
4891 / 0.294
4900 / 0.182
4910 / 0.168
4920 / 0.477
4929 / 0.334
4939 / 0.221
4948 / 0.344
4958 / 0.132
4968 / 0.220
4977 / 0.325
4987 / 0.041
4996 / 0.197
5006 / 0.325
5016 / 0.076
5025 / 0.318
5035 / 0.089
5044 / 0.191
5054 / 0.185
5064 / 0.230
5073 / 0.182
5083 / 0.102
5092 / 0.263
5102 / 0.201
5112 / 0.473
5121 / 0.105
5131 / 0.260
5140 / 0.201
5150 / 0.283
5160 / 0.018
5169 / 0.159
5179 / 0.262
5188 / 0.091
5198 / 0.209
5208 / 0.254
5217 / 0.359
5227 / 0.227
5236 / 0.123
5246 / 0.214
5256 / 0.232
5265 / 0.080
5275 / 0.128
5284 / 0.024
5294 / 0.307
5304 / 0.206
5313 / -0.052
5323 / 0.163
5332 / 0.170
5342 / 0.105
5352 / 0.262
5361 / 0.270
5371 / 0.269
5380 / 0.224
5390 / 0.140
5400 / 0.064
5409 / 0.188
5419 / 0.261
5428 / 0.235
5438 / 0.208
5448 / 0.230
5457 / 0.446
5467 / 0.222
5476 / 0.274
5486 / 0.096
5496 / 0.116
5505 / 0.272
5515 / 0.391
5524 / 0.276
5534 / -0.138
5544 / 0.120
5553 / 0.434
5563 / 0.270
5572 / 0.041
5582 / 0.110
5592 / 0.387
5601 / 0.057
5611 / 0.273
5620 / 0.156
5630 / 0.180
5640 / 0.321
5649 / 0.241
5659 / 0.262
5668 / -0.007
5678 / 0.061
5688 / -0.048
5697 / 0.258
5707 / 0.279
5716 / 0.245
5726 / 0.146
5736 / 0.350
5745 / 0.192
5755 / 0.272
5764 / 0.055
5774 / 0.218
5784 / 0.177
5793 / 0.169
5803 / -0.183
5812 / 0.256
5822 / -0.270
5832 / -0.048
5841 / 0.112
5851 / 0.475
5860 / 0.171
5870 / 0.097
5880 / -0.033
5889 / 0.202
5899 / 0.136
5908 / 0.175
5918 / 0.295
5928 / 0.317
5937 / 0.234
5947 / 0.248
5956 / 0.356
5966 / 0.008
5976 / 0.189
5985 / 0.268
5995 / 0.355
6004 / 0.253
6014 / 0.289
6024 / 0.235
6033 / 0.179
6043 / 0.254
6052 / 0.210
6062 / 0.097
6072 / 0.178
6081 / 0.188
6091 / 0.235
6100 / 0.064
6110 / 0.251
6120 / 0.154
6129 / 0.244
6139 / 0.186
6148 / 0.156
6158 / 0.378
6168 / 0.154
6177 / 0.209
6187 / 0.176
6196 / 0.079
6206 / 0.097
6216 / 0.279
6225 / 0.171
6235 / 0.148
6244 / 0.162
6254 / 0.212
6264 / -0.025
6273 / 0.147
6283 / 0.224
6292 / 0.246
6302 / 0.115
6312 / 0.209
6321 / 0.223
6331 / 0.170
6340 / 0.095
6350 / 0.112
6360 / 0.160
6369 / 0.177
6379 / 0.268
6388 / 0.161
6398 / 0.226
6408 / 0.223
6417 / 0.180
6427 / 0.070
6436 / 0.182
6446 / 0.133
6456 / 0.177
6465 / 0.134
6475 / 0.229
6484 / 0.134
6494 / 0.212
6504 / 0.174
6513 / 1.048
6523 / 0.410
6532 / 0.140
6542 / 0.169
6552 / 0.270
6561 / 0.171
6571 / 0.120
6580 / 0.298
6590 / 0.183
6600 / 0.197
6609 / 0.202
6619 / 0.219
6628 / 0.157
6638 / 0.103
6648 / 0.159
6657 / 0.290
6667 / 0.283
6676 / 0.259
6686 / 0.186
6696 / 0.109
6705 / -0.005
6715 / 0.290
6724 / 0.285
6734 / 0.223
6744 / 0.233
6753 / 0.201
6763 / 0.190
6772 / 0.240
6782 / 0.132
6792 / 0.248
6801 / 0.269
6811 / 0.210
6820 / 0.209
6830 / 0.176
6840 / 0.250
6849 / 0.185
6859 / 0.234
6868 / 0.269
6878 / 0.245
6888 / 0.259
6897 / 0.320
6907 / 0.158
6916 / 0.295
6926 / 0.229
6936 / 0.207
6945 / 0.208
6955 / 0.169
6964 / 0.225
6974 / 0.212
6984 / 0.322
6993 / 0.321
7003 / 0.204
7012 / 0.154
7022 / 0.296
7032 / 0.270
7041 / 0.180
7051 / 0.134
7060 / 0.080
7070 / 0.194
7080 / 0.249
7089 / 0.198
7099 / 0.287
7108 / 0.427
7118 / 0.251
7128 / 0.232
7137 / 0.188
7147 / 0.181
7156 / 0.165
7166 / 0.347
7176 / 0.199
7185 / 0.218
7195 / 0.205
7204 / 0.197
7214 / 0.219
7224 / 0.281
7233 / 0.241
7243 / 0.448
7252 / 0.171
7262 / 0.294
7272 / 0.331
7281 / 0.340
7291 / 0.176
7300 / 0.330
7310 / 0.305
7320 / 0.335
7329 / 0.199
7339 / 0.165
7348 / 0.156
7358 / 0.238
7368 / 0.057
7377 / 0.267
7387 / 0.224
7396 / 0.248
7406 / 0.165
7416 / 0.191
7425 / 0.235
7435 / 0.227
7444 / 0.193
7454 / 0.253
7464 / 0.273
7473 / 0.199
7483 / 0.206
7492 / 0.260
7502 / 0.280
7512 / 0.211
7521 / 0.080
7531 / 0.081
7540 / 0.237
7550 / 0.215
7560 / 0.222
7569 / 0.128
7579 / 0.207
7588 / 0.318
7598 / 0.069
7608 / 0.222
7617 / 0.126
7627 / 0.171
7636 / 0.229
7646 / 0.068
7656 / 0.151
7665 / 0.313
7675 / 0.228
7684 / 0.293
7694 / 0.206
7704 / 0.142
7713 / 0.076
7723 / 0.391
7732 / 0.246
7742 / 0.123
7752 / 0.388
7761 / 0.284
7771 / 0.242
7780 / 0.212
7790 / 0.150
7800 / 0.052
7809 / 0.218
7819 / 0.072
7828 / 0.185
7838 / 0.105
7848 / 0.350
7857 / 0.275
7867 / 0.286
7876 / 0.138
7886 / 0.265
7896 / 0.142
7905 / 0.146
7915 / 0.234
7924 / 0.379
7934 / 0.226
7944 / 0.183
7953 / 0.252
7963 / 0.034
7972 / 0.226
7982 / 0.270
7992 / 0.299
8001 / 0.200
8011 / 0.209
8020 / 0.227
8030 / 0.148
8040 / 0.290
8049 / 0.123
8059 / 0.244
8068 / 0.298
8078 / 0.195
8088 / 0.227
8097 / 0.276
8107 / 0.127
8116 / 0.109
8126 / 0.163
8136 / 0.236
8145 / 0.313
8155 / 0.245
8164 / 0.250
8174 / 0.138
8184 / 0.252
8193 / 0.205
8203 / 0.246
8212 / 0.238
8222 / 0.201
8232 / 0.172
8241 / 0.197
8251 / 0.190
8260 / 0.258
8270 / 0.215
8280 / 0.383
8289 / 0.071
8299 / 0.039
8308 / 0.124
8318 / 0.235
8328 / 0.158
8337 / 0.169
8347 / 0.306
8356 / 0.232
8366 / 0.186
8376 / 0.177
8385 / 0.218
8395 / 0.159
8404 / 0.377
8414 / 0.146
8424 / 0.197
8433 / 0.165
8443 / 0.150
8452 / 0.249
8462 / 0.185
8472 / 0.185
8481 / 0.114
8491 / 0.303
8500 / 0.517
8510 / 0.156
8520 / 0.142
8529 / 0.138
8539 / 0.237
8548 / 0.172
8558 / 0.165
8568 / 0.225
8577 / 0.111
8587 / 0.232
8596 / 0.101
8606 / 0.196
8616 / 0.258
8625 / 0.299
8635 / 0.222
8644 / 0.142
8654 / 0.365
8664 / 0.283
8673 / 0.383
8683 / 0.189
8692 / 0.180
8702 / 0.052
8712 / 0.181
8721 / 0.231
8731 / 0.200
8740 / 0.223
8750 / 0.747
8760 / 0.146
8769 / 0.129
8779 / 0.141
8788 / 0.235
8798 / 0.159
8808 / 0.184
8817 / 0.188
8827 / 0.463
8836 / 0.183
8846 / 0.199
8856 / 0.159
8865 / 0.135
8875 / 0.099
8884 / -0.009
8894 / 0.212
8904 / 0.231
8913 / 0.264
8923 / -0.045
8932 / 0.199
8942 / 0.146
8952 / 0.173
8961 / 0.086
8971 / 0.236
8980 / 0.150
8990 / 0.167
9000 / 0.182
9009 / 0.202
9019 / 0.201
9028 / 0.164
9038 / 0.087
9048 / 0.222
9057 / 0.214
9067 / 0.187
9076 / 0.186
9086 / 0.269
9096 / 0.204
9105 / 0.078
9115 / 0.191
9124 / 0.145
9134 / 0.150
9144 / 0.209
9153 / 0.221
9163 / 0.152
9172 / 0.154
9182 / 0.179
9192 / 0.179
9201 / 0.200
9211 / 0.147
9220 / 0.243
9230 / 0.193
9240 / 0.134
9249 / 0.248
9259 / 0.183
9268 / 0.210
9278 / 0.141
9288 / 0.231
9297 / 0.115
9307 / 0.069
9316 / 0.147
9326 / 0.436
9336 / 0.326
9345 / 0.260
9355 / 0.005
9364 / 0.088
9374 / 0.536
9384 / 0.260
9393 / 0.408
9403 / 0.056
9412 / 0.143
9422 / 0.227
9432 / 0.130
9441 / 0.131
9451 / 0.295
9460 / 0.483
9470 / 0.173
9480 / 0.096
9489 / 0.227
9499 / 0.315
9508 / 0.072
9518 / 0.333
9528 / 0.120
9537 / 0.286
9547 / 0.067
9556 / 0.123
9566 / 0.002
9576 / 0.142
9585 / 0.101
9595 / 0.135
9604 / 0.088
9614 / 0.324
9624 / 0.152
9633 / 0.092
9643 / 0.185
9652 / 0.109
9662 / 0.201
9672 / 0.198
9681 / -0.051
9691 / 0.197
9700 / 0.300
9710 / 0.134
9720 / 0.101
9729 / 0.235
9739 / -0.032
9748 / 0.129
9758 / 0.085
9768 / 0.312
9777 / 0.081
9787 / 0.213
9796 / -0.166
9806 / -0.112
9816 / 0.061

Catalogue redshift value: 0.747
